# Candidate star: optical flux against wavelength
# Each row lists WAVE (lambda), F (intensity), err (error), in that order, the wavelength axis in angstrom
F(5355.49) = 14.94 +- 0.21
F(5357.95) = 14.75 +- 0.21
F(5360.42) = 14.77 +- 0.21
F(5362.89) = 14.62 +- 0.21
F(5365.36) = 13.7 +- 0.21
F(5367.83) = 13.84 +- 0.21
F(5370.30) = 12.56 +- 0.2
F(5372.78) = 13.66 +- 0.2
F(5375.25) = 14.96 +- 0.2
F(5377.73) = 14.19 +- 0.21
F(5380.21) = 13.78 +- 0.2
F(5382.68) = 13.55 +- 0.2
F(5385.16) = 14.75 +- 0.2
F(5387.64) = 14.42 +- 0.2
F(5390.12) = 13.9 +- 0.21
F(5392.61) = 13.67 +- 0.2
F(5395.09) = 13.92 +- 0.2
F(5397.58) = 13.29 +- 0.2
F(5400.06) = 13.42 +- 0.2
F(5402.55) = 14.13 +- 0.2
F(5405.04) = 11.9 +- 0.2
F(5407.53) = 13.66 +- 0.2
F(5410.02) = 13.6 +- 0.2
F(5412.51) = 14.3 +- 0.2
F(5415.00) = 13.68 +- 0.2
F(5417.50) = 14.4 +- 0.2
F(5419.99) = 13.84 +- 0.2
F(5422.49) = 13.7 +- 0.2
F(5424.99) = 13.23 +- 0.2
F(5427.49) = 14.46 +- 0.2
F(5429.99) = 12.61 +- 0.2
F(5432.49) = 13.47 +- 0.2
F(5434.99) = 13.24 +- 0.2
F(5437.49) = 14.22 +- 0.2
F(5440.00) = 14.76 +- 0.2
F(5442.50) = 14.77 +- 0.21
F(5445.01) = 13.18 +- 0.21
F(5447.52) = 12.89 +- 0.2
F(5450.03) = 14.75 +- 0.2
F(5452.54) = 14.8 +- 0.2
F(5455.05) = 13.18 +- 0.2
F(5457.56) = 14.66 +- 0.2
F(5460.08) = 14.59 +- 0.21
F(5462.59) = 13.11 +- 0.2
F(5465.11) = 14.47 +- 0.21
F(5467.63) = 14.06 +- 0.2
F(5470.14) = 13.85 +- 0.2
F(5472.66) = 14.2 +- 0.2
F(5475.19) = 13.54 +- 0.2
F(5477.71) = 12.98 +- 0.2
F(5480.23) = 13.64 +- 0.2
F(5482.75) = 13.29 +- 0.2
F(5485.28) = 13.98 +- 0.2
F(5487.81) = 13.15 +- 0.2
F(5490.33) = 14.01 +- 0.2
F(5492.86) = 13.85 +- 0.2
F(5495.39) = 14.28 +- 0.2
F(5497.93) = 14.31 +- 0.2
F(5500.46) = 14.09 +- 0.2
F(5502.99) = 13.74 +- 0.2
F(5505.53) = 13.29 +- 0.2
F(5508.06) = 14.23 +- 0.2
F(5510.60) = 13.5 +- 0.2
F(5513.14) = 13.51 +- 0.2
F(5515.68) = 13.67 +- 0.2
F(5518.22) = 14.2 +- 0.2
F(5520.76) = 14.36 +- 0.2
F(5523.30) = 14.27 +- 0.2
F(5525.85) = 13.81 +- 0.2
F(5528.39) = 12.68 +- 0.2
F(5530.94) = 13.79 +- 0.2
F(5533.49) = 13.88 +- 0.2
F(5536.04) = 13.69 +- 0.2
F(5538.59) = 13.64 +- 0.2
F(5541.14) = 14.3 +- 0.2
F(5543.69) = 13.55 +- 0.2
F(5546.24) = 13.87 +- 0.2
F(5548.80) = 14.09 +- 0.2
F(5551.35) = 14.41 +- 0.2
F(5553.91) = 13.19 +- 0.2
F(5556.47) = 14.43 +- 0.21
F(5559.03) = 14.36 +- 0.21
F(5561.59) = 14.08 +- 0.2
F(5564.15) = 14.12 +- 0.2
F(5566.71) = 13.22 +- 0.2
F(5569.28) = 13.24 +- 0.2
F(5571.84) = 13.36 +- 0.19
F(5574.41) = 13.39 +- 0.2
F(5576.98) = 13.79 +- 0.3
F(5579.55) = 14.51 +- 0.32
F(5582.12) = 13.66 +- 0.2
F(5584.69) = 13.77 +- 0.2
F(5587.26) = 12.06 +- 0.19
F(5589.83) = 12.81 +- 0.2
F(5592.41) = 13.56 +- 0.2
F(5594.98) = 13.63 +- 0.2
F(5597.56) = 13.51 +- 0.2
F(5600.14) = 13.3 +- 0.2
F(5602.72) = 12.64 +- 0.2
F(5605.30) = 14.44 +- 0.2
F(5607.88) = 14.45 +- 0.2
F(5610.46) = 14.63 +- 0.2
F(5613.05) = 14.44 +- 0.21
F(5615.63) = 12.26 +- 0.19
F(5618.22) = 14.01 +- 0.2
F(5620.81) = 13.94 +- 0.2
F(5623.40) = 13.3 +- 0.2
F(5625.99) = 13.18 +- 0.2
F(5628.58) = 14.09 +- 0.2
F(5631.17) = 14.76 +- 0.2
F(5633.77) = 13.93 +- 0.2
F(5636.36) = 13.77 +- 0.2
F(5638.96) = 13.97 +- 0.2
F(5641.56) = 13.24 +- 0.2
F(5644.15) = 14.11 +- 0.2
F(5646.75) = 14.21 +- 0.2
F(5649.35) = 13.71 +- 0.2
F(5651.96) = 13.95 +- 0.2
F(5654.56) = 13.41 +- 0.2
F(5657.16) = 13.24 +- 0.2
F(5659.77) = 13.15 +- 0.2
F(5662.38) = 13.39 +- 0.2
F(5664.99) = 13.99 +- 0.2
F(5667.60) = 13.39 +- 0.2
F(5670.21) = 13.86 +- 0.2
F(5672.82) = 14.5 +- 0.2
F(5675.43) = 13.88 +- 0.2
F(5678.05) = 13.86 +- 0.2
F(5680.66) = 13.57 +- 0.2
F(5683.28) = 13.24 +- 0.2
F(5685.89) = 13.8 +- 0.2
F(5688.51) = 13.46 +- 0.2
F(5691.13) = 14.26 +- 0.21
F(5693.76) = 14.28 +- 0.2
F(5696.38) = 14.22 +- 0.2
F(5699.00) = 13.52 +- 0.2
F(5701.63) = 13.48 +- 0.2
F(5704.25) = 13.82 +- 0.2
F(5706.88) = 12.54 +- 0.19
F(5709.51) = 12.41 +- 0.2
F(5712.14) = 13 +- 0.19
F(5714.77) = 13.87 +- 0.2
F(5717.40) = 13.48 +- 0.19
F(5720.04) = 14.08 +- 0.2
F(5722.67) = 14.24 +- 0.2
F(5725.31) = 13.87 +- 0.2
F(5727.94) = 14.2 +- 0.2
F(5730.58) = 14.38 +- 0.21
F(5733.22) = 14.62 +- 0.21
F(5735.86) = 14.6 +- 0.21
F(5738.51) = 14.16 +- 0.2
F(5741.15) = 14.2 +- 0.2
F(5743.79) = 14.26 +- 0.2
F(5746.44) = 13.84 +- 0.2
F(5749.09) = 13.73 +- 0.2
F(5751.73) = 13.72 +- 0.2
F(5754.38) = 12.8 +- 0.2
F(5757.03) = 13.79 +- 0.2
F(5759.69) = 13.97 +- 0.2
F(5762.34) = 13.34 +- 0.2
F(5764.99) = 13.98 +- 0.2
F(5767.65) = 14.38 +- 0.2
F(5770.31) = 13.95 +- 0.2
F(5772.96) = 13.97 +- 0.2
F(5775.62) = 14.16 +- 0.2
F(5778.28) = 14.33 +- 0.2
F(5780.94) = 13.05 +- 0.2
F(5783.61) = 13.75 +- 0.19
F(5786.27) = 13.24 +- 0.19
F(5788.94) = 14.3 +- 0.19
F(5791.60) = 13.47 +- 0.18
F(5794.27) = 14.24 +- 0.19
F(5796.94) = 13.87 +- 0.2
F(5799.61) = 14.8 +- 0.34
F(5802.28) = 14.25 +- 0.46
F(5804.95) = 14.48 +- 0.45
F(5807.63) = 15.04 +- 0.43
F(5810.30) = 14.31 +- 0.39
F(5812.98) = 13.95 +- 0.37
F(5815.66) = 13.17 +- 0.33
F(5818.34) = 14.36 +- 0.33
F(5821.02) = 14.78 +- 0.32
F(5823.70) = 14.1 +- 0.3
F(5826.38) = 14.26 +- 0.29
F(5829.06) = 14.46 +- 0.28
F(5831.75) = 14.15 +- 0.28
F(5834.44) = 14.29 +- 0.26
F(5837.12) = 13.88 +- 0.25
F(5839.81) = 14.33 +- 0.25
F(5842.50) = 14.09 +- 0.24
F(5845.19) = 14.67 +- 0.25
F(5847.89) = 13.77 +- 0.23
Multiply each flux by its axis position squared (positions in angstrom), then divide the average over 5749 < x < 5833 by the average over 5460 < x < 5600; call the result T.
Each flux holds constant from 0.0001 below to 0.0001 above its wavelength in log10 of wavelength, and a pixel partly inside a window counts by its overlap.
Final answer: 1.1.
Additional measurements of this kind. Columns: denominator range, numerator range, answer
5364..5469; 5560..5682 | 1.07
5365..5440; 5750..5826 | 1.17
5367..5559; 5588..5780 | 1.08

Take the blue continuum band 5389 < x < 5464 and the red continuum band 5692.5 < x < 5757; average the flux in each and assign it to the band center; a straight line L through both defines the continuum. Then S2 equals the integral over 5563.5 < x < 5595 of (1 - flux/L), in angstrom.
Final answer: 0.8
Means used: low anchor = 13.8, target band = 13.5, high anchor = 13.8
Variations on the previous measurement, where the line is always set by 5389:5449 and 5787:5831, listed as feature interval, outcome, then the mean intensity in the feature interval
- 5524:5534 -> 0.2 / 13.5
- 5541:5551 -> -0.1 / 14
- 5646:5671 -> 0.7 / 13.6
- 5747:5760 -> 0.5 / 13.6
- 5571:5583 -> 0.1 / 13.8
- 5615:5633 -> 0.3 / 13.7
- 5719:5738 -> -0.2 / 14.3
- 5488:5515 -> -0.1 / 13.8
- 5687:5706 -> 0.3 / 13.8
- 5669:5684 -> 0.2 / 13.8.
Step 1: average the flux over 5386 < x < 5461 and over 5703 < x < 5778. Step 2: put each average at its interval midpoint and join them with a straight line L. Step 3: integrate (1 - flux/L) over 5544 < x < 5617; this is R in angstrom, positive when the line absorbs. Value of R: 0.78 angstrom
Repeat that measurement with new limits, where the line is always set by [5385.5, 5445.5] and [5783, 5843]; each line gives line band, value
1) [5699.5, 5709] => 0.6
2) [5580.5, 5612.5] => 0.9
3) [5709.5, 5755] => 0.5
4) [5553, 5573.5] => 0.2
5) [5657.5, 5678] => 0.4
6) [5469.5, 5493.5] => 0.3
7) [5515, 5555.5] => 0.1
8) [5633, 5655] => 0.3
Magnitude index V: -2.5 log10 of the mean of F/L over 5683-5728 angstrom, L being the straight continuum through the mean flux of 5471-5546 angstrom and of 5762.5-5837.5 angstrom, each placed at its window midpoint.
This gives 0.03 mag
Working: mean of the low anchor 13.8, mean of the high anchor 14.1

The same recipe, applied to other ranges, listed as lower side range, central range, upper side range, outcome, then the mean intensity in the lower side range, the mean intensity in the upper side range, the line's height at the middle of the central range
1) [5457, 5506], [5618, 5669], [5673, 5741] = 0.007 mag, 13.8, 13.8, 13.8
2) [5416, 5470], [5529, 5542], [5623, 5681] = 0.006 mag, 13.9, 13.8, 13.9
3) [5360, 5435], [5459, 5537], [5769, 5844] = 0.004 mag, 13.8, 14.1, 13.9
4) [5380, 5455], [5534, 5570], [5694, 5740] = -0.006 mag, 13.8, 13.8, 13.8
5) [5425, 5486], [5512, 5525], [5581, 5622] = -0.021 mag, 13.8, 13.6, 13.7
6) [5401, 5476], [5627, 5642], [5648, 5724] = -0.024 mag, 13.8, 13.6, 13.7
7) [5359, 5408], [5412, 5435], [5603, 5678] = 0.011 mag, 13.8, 13.8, 13.8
